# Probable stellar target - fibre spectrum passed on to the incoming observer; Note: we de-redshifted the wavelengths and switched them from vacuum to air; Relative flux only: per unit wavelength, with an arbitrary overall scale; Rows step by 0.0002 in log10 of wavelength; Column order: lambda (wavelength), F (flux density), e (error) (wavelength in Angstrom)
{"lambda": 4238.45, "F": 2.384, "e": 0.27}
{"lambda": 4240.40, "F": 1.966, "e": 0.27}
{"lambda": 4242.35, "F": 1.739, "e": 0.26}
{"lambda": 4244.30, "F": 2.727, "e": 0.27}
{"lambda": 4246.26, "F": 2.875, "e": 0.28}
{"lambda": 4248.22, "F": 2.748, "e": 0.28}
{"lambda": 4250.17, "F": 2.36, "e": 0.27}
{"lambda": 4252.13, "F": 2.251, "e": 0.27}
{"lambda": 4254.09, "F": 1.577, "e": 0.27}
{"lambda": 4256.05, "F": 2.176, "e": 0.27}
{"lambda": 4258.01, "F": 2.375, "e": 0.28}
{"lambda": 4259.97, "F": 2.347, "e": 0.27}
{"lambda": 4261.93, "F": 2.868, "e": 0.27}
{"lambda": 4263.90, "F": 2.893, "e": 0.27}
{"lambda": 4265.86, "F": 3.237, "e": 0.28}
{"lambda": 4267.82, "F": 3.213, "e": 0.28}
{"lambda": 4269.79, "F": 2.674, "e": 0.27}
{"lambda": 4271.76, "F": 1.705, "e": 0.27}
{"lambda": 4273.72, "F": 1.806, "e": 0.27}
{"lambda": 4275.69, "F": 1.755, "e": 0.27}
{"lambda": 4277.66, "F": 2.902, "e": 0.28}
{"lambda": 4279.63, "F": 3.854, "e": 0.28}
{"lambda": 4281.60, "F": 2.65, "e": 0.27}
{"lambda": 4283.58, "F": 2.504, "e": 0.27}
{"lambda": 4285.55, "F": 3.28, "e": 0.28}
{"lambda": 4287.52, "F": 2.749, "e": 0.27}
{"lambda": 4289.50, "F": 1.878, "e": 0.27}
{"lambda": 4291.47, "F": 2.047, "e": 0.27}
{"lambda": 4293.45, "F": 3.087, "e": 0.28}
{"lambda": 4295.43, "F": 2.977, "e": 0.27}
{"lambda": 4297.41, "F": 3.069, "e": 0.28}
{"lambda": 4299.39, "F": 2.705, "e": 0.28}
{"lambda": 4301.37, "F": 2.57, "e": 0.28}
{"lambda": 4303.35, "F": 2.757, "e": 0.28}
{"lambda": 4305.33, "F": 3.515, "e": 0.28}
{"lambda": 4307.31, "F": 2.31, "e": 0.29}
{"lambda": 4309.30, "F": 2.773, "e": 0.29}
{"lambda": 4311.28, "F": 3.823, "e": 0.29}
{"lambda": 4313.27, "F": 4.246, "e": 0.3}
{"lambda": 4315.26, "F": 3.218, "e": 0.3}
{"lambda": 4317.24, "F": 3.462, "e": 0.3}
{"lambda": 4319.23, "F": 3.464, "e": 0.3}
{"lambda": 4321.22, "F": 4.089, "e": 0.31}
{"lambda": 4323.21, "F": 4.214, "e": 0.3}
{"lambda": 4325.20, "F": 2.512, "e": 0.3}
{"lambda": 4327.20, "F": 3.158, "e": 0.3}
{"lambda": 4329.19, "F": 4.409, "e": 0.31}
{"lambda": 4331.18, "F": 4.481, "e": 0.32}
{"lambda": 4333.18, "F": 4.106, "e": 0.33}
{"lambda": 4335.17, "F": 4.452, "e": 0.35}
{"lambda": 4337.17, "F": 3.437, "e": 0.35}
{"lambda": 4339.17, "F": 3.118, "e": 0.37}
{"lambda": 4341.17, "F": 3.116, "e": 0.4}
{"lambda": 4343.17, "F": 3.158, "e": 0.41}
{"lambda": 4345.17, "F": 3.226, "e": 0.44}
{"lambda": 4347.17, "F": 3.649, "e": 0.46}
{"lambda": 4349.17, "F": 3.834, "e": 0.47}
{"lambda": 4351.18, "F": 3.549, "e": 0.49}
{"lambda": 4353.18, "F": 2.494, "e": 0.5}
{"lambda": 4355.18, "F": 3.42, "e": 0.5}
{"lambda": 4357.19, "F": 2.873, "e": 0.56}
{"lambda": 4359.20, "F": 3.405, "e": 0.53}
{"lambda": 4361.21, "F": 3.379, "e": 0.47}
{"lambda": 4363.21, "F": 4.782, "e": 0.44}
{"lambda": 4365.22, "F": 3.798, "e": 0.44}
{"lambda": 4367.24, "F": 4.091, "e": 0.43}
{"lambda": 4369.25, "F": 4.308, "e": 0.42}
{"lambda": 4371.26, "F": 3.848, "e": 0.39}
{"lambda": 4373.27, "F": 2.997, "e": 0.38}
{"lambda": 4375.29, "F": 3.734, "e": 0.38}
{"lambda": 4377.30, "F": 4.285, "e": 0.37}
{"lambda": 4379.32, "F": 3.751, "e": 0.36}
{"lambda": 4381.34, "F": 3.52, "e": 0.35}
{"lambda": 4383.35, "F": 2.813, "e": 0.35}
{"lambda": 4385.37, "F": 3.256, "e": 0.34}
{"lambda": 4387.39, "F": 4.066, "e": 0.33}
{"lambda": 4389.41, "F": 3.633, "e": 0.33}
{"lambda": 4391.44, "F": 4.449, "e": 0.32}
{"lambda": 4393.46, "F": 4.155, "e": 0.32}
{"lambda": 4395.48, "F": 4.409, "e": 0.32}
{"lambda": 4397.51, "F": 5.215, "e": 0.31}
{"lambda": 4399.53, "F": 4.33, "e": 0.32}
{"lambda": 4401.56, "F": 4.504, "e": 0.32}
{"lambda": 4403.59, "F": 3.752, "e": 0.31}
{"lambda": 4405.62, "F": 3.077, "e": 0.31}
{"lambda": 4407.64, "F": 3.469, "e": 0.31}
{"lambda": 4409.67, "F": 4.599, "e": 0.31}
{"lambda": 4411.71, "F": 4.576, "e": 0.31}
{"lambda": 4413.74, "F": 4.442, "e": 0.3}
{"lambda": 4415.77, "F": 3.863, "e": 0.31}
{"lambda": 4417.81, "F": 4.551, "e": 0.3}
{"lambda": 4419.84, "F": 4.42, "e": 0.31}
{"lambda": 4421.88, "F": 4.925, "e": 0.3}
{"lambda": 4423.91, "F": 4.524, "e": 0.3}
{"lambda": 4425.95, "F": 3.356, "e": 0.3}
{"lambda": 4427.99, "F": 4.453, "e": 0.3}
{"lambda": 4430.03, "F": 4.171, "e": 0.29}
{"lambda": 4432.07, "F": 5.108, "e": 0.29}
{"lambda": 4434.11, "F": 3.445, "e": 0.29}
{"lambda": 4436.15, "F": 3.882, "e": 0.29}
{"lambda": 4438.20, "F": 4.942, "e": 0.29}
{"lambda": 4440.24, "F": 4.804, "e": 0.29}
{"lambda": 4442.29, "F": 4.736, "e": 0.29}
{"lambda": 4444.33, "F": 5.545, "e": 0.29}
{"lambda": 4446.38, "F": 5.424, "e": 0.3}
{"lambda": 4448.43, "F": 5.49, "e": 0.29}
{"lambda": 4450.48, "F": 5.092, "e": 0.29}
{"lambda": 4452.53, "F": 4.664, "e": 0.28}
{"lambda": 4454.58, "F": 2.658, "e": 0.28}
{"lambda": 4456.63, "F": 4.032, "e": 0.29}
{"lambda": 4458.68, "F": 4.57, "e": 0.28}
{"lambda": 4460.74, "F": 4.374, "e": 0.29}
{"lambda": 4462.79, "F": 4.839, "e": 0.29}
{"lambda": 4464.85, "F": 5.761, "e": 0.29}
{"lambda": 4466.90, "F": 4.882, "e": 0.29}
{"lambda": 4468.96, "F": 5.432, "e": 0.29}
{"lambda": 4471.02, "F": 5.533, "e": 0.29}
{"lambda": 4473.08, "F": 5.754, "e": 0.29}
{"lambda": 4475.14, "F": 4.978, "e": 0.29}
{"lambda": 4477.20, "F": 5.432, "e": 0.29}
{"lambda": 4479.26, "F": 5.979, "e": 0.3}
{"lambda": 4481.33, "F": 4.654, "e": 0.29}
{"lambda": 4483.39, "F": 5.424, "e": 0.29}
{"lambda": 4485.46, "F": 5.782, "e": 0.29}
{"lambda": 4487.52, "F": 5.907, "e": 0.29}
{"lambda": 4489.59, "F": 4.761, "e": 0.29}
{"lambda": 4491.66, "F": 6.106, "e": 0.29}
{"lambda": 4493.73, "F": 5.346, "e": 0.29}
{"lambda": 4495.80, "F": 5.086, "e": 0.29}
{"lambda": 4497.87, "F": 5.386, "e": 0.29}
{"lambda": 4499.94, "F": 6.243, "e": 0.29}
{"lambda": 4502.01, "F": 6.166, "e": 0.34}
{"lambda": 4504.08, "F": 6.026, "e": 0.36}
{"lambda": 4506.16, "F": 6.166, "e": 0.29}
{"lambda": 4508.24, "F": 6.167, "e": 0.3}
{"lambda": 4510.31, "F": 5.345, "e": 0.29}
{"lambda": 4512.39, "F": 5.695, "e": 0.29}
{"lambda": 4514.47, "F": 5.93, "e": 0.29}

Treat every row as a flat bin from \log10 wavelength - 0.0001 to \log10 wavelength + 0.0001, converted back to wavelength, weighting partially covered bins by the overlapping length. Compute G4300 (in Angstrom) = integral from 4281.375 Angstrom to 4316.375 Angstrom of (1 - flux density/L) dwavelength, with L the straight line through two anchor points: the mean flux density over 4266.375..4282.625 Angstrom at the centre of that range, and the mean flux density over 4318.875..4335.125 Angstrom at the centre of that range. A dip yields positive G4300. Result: 3.0 Angstrom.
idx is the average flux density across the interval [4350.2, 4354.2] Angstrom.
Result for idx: 3.03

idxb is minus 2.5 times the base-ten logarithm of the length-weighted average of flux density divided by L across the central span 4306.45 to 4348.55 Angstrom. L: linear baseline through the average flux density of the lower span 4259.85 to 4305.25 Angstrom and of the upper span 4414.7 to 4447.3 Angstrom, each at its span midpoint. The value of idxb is -0.10 mag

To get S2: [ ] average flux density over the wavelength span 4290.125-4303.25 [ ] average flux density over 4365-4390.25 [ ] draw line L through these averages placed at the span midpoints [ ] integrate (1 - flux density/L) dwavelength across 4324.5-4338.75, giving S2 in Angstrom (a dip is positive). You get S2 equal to -2.9 Angstrom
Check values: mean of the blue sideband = 2.72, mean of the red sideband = 3.7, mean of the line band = 3.79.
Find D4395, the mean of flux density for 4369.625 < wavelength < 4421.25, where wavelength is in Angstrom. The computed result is 4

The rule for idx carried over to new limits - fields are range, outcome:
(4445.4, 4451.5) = 5.33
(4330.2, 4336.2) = 4.34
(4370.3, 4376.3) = 3.53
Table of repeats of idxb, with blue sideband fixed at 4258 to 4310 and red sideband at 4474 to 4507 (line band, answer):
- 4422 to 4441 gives 0.10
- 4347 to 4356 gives 0.08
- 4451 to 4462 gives 0.23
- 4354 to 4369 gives 0.03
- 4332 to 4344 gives -0.04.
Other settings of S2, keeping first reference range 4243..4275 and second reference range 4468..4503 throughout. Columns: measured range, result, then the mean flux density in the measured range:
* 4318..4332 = -1.58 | 3.75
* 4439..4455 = 0.38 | 4.88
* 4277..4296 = 0.35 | 2.79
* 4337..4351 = 0.98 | 3.37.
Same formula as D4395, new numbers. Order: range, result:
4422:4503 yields 4.99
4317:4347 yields 3.63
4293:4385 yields 3.48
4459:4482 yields 5.23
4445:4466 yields 4.71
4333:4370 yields 3.57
